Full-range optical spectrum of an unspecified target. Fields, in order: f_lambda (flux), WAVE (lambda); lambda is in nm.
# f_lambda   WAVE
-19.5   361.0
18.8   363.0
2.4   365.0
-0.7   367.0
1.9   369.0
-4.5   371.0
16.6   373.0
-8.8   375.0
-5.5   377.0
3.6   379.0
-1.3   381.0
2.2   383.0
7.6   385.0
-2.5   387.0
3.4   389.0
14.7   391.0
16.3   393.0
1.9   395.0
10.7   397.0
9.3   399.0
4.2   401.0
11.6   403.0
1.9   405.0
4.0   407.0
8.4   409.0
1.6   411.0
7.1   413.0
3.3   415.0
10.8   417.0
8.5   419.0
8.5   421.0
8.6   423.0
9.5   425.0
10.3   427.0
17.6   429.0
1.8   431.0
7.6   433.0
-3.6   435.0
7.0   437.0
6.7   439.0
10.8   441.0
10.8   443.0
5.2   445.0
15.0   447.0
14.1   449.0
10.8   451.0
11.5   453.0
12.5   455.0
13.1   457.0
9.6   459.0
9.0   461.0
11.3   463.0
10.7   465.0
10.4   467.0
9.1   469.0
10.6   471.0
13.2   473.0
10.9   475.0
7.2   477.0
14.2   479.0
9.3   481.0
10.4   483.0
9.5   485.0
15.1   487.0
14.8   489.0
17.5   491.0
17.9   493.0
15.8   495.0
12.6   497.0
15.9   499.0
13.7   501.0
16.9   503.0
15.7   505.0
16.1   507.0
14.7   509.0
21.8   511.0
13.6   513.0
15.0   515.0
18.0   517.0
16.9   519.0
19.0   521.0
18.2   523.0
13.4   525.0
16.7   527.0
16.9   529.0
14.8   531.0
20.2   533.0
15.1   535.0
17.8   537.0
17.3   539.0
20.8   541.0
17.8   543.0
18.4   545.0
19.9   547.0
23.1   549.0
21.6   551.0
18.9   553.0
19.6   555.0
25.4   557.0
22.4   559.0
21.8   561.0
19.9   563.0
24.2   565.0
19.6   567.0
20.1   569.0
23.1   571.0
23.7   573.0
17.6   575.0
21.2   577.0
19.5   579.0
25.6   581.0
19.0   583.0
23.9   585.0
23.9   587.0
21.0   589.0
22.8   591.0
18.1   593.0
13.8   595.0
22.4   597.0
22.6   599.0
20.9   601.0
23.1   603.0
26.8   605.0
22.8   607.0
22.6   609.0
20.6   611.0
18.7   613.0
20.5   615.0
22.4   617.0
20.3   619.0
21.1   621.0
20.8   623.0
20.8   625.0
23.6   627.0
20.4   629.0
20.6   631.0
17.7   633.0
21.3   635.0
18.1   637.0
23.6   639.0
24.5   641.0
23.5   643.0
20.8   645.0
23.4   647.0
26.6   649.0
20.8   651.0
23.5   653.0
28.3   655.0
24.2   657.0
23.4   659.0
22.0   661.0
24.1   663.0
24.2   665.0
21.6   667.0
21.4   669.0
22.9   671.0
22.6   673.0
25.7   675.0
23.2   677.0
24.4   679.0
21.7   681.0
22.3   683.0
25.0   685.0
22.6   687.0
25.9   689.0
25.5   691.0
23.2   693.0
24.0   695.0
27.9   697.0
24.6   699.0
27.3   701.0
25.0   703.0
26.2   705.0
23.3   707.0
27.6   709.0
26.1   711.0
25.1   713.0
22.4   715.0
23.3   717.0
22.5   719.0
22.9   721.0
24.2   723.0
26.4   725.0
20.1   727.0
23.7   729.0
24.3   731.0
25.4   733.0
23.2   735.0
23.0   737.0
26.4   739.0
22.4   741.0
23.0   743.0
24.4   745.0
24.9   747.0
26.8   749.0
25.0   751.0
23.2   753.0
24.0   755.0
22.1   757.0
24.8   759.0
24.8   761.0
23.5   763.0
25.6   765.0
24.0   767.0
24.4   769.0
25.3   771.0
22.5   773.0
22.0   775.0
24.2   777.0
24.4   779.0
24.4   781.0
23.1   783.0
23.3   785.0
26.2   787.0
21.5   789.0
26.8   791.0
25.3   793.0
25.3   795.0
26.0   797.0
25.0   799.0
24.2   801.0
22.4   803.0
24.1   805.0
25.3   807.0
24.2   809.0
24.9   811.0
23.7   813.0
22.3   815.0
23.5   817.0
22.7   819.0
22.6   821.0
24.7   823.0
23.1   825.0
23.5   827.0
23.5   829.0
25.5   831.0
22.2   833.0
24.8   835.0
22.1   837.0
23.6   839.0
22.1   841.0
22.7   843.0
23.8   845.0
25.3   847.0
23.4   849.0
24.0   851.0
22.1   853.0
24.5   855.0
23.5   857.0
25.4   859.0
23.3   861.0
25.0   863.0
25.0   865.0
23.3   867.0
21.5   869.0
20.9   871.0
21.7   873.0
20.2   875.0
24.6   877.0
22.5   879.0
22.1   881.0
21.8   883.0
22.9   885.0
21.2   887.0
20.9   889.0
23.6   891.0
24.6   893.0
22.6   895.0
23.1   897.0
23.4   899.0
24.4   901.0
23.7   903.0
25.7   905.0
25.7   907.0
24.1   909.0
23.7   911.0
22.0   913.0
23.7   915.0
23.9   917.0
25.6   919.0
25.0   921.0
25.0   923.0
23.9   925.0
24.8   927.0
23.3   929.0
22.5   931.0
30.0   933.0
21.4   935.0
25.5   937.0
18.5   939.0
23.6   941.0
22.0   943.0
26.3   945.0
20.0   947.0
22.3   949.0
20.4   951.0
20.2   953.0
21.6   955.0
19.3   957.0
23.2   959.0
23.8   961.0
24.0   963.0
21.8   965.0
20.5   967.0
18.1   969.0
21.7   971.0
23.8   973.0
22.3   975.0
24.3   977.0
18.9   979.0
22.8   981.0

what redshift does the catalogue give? 0.222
